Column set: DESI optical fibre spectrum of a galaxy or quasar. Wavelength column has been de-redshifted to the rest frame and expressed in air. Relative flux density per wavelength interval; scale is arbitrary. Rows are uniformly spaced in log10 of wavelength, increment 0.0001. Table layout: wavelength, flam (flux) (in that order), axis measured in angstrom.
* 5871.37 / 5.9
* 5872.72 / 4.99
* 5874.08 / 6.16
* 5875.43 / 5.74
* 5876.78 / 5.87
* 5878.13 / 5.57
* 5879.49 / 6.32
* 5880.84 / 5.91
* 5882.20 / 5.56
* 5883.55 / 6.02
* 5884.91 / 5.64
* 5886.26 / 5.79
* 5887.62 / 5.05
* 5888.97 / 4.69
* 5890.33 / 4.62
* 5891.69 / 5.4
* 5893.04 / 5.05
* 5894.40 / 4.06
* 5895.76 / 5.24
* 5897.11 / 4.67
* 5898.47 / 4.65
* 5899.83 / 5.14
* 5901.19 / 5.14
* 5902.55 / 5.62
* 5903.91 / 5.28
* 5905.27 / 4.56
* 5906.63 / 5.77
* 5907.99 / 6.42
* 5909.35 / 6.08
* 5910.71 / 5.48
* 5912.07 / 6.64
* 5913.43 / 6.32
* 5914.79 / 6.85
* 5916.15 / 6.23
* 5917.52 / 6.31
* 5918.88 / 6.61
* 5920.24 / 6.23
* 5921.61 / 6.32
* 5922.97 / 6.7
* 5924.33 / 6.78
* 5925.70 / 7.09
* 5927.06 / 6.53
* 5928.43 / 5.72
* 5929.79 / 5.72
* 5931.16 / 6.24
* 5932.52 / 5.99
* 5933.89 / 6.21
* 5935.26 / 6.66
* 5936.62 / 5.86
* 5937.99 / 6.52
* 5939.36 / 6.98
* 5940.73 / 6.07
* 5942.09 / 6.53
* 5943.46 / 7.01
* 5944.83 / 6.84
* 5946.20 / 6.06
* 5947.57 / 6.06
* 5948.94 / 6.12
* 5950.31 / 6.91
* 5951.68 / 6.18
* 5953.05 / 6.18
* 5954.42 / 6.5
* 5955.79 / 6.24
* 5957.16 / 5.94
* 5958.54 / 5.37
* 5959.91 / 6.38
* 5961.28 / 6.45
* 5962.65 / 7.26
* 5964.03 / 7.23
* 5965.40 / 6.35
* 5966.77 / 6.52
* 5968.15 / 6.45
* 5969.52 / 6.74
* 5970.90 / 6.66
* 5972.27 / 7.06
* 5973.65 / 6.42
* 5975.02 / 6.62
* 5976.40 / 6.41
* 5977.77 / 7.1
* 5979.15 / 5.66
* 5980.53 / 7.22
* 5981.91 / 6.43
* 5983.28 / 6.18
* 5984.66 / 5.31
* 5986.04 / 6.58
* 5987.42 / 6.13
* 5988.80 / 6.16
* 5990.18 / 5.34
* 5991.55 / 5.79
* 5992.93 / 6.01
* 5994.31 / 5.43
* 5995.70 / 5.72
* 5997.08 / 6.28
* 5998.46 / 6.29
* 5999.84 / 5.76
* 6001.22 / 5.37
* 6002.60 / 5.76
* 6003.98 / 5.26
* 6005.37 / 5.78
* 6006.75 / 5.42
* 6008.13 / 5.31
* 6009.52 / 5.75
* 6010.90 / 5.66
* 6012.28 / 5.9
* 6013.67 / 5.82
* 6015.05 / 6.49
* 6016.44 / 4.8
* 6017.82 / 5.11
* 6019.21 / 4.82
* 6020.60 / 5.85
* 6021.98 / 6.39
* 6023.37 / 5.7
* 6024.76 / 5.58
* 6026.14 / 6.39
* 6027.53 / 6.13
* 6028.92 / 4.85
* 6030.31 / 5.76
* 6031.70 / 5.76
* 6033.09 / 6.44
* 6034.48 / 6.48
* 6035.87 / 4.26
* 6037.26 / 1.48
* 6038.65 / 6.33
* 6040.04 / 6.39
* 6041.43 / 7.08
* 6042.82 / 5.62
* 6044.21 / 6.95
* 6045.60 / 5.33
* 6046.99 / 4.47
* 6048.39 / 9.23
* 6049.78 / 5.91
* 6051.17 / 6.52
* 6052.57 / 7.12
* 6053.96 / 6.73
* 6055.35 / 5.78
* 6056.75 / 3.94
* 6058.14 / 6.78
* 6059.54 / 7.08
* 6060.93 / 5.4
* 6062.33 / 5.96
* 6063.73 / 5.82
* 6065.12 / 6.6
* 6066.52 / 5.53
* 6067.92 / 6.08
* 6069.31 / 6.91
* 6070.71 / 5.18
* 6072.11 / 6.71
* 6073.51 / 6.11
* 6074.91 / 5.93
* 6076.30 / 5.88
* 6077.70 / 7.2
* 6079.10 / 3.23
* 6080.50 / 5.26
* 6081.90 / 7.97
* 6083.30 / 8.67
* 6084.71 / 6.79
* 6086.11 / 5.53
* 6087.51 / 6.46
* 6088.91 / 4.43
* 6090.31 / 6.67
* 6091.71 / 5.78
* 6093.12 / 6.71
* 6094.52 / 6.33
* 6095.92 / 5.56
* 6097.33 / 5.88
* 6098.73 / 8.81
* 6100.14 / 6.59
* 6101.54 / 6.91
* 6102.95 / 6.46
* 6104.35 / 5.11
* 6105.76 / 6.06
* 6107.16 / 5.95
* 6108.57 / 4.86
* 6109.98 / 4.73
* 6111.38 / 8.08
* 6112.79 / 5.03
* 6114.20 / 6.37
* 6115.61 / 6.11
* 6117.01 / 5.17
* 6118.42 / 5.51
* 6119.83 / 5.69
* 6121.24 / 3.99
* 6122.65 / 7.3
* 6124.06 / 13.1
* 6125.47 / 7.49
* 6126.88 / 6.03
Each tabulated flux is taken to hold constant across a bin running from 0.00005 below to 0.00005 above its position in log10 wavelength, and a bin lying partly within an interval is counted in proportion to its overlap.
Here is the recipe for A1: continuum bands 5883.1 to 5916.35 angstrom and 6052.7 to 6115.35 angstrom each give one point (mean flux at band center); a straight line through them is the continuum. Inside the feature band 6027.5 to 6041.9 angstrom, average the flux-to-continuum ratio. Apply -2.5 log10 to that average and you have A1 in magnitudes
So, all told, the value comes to 0.09 mag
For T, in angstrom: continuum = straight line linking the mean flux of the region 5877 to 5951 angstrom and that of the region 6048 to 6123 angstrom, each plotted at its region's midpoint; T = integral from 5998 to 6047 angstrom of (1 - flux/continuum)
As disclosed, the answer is 3.4 angstrom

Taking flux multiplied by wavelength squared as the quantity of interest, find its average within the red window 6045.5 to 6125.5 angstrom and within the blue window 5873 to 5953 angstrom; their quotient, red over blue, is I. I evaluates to 1.12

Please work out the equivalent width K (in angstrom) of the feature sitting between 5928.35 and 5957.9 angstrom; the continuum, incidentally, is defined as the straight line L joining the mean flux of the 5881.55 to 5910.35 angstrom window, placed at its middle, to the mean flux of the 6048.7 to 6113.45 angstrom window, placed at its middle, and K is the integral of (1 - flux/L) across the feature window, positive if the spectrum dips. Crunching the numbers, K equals -4.4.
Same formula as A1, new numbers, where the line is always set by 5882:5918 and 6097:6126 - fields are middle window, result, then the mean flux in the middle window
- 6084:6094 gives 0.050 mag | 6.06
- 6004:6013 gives 0.069 mag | 5.61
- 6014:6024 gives 0.079 mag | 5.6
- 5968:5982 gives -0.140 mag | 6.63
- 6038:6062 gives -0.019 mag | 6.27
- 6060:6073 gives 0.035 mag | 6.04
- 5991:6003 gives 0.019 mag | 5.82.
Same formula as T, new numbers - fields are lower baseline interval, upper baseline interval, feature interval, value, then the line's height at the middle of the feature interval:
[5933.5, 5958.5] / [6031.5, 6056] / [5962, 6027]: 1.44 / 6.18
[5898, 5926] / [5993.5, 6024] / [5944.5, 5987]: -4.46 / 5.82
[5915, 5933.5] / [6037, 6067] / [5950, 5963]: -0.04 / 6.28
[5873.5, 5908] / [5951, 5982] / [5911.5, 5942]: -2.57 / 5.9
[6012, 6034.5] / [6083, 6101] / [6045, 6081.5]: 0.59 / 6.15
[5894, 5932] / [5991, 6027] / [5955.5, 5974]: -2.30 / 5.79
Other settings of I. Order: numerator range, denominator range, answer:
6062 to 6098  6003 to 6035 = 1.09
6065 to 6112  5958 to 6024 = 1.06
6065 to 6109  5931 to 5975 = 1.01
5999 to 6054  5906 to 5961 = 0.94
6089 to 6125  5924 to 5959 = 1.06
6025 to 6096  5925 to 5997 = 0.99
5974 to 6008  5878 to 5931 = 1.07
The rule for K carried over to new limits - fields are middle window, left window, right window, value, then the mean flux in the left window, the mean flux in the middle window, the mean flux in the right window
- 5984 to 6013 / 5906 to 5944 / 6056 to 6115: 2.26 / 6.35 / 5.76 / 6.13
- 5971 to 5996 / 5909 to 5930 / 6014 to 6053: -0.63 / 6.37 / 6.22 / 5.82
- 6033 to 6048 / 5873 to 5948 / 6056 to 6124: 1.23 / 5.9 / 5.57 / 6.13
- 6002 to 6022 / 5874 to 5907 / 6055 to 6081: 0.40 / 5.32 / 5.58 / 5.87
